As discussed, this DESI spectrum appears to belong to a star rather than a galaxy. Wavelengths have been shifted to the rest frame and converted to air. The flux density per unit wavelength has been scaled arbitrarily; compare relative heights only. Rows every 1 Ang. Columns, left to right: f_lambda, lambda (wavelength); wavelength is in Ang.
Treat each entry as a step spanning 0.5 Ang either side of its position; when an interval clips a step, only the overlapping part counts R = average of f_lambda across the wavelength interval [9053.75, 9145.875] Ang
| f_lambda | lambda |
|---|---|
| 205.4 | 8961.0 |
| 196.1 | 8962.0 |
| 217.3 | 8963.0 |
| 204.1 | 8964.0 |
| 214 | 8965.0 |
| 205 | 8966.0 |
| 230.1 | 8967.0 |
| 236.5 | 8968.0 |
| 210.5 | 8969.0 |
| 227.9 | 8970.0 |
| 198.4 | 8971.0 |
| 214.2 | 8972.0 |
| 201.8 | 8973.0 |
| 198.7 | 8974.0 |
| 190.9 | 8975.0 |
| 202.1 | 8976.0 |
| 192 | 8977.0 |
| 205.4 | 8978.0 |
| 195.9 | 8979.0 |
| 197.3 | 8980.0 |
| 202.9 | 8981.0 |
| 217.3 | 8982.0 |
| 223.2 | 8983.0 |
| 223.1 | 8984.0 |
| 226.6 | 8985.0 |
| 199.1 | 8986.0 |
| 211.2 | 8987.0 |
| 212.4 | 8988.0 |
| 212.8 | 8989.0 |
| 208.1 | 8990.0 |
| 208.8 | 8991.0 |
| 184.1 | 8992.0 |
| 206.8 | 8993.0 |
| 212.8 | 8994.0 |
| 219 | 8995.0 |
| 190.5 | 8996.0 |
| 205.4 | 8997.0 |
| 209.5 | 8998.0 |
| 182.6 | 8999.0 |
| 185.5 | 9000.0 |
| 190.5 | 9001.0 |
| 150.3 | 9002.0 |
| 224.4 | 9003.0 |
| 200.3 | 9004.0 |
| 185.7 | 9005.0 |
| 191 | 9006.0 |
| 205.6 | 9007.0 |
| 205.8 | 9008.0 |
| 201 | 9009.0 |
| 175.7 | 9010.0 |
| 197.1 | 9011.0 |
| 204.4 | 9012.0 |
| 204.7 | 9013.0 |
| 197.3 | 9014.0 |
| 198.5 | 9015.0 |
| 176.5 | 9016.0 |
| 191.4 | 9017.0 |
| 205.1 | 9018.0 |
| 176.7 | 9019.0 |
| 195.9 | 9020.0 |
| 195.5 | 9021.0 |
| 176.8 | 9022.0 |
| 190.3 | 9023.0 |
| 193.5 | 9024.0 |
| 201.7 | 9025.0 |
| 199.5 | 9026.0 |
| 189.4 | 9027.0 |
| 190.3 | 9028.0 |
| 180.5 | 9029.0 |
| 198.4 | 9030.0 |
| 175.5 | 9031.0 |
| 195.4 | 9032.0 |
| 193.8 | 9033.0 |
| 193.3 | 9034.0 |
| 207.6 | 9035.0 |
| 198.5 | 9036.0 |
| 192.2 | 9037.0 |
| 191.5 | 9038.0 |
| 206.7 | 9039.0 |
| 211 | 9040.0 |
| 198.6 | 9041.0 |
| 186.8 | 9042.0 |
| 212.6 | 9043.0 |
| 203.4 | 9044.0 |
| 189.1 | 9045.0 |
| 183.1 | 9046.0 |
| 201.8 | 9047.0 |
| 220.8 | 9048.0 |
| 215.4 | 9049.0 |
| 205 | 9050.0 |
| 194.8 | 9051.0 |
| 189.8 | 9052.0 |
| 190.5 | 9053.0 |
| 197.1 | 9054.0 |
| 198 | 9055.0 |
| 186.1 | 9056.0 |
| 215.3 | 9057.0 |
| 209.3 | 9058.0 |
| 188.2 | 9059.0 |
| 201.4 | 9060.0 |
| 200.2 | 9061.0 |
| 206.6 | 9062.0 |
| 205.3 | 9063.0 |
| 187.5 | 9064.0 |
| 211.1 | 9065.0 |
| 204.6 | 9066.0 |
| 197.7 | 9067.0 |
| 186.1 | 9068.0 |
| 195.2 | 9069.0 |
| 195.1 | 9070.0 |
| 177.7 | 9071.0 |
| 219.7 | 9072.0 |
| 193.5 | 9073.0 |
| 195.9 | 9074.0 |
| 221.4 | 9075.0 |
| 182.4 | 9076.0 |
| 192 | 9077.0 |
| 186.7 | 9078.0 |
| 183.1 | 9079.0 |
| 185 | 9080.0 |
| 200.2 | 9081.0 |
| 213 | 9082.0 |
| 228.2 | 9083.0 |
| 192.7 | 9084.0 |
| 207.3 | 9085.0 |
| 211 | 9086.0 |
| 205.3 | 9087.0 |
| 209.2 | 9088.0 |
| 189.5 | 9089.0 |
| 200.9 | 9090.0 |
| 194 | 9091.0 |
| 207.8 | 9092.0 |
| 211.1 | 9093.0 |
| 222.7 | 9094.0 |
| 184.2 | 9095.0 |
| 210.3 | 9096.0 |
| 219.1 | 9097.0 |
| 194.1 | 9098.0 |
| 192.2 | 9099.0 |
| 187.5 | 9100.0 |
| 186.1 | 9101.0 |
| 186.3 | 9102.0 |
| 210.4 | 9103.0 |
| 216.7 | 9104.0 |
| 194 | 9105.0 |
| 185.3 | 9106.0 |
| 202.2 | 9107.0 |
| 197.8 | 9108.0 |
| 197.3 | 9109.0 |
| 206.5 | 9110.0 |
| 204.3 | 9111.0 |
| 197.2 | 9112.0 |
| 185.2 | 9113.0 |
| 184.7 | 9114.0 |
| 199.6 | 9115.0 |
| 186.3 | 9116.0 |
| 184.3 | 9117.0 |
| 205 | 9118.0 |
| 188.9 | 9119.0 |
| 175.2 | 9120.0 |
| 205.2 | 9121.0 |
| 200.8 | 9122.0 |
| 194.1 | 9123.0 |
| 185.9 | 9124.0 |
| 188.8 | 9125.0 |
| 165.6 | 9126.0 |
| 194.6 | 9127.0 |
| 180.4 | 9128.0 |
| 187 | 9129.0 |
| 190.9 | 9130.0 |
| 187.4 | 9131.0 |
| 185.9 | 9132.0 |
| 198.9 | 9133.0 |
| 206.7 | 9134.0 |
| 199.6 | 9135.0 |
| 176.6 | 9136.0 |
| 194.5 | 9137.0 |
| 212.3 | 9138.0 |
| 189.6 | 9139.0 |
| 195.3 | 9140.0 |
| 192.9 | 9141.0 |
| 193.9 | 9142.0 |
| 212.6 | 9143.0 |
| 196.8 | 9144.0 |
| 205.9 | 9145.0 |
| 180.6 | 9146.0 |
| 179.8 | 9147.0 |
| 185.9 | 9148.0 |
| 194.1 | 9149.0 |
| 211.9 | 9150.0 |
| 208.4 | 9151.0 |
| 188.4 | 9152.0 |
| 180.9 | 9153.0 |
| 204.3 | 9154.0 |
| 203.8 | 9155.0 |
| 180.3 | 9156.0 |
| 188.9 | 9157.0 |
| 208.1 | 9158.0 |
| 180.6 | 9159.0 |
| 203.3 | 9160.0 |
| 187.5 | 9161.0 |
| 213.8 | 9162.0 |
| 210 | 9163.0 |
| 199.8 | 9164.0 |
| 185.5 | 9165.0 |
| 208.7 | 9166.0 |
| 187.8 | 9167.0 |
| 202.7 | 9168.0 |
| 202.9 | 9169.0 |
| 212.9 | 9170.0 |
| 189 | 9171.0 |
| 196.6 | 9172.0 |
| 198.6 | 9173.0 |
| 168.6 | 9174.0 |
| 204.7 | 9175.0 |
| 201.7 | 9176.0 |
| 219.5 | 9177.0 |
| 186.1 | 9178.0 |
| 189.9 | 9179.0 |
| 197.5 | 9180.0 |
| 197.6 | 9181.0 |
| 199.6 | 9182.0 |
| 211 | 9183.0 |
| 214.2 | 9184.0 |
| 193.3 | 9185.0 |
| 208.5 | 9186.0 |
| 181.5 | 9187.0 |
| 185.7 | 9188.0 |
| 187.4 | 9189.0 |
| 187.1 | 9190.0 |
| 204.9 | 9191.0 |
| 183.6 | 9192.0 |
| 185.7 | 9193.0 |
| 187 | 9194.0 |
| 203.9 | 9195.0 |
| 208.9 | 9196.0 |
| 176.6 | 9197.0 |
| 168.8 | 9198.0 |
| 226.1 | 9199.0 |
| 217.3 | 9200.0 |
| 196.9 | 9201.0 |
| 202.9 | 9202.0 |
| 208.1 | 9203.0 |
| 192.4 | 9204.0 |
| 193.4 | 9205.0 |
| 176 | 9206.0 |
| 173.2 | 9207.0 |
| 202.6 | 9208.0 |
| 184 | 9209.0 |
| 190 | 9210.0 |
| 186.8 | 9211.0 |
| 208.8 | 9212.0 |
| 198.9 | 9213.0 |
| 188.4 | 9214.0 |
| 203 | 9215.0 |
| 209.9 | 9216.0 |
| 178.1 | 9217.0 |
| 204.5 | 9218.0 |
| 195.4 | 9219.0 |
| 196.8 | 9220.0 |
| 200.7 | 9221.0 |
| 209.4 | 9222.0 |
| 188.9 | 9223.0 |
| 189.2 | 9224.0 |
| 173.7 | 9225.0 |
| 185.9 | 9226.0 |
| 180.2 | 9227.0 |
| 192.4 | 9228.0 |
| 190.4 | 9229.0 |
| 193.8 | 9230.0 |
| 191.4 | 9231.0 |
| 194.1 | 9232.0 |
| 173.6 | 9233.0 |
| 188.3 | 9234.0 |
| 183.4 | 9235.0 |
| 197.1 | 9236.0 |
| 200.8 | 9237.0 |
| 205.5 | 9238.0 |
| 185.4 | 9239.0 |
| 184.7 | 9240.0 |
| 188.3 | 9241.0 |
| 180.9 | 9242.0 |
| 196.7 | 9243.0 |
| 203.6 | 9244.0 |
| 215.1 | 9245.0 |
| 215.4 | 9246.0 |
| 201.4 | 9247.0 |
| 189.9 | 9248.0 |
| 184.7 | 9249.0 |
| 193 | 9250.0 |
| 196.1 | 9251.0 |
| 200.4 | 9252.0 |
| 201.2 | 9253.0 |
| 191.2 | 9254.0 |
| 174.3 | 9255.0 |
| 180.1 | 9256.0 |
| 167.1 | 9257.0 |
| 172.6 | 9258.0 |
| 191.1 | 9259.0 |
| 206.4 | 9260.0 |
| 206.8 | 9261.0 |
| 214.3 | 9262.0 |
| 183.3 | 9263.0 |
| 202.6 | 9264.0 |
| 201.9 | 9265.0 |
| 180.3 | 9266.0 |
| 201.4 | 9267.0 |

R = 197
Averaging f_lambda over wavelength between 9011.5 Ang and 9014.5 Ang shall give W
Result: 202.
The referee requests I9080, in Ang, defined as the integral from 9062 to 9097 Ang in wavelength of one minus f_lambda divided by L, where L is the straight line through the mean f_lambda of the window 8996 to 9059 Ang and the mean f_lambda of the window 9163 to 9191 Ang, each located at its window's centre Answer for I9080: -0.8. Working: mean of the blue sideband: 196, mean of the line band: 201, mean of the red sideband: 197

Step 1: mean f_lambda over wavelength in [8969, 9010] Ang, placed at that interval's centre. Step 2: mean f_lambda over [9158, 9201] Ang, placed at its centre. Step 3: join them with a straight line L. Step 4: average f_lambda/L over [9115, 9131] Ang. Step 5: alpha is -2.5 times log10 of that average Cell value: 0.05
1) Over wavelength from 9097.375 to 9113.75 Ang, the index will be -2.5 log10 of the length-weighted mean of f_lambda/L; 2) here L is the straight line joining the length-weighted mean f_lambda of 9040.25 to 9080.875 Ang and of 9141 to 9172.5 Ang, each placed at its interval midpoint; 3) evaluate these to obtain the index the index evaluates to 0.01 mag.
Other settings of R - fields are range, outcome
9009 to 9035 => 192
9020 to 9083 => 197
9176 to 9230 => 195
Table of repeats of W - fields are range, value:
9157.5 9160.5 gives 197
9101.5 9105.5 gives 202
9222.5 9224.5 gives 189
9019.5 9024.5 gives 190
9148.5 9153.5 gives 197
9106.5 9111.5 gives 202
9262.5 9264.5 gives 193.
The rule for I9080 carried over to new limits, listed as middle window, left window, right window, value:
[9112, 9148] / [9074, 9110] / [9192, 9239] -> 1.2 Ang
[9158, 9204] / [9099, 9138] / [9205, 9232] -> -1.2 Ang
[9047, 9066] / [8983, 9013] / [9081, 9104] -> 0.1 Ang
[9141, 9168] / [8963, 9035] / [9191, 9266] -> -0.1 Ang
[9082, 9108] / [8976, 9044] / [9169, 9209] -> -0.6 Ang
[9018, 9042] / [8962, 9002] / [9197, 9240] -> 1.2 Ang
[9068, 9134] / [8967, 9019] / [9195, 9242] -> 0.5 Ang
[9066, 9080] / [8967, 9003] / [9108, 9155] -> 0.3 Ang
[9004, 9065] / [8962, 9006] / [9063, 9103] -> 1.7 Ang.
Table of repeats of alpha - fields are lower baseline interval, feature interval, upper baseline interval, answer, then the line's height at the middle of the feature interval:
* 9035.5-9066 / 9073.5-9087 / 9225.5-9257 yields -0.008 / 199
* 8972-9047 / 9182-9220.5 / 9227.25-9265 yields -0.008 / 194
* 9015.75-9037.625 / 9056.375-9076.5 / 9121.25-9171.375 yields -0.037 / 193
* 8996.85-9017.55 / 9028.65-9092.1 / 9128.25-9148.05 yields -0.026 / 194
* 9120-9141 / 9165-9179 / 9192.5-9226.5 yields -0.025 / 193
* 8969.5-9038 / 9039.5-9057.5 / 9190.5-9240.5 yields -0.013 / 198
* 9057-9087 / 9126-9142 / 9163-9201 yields 0.034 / 198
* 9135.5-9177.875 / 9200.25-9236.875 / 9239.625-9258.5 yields 0.003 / 193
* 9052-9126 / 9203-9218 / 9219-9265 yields 0.005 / 194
